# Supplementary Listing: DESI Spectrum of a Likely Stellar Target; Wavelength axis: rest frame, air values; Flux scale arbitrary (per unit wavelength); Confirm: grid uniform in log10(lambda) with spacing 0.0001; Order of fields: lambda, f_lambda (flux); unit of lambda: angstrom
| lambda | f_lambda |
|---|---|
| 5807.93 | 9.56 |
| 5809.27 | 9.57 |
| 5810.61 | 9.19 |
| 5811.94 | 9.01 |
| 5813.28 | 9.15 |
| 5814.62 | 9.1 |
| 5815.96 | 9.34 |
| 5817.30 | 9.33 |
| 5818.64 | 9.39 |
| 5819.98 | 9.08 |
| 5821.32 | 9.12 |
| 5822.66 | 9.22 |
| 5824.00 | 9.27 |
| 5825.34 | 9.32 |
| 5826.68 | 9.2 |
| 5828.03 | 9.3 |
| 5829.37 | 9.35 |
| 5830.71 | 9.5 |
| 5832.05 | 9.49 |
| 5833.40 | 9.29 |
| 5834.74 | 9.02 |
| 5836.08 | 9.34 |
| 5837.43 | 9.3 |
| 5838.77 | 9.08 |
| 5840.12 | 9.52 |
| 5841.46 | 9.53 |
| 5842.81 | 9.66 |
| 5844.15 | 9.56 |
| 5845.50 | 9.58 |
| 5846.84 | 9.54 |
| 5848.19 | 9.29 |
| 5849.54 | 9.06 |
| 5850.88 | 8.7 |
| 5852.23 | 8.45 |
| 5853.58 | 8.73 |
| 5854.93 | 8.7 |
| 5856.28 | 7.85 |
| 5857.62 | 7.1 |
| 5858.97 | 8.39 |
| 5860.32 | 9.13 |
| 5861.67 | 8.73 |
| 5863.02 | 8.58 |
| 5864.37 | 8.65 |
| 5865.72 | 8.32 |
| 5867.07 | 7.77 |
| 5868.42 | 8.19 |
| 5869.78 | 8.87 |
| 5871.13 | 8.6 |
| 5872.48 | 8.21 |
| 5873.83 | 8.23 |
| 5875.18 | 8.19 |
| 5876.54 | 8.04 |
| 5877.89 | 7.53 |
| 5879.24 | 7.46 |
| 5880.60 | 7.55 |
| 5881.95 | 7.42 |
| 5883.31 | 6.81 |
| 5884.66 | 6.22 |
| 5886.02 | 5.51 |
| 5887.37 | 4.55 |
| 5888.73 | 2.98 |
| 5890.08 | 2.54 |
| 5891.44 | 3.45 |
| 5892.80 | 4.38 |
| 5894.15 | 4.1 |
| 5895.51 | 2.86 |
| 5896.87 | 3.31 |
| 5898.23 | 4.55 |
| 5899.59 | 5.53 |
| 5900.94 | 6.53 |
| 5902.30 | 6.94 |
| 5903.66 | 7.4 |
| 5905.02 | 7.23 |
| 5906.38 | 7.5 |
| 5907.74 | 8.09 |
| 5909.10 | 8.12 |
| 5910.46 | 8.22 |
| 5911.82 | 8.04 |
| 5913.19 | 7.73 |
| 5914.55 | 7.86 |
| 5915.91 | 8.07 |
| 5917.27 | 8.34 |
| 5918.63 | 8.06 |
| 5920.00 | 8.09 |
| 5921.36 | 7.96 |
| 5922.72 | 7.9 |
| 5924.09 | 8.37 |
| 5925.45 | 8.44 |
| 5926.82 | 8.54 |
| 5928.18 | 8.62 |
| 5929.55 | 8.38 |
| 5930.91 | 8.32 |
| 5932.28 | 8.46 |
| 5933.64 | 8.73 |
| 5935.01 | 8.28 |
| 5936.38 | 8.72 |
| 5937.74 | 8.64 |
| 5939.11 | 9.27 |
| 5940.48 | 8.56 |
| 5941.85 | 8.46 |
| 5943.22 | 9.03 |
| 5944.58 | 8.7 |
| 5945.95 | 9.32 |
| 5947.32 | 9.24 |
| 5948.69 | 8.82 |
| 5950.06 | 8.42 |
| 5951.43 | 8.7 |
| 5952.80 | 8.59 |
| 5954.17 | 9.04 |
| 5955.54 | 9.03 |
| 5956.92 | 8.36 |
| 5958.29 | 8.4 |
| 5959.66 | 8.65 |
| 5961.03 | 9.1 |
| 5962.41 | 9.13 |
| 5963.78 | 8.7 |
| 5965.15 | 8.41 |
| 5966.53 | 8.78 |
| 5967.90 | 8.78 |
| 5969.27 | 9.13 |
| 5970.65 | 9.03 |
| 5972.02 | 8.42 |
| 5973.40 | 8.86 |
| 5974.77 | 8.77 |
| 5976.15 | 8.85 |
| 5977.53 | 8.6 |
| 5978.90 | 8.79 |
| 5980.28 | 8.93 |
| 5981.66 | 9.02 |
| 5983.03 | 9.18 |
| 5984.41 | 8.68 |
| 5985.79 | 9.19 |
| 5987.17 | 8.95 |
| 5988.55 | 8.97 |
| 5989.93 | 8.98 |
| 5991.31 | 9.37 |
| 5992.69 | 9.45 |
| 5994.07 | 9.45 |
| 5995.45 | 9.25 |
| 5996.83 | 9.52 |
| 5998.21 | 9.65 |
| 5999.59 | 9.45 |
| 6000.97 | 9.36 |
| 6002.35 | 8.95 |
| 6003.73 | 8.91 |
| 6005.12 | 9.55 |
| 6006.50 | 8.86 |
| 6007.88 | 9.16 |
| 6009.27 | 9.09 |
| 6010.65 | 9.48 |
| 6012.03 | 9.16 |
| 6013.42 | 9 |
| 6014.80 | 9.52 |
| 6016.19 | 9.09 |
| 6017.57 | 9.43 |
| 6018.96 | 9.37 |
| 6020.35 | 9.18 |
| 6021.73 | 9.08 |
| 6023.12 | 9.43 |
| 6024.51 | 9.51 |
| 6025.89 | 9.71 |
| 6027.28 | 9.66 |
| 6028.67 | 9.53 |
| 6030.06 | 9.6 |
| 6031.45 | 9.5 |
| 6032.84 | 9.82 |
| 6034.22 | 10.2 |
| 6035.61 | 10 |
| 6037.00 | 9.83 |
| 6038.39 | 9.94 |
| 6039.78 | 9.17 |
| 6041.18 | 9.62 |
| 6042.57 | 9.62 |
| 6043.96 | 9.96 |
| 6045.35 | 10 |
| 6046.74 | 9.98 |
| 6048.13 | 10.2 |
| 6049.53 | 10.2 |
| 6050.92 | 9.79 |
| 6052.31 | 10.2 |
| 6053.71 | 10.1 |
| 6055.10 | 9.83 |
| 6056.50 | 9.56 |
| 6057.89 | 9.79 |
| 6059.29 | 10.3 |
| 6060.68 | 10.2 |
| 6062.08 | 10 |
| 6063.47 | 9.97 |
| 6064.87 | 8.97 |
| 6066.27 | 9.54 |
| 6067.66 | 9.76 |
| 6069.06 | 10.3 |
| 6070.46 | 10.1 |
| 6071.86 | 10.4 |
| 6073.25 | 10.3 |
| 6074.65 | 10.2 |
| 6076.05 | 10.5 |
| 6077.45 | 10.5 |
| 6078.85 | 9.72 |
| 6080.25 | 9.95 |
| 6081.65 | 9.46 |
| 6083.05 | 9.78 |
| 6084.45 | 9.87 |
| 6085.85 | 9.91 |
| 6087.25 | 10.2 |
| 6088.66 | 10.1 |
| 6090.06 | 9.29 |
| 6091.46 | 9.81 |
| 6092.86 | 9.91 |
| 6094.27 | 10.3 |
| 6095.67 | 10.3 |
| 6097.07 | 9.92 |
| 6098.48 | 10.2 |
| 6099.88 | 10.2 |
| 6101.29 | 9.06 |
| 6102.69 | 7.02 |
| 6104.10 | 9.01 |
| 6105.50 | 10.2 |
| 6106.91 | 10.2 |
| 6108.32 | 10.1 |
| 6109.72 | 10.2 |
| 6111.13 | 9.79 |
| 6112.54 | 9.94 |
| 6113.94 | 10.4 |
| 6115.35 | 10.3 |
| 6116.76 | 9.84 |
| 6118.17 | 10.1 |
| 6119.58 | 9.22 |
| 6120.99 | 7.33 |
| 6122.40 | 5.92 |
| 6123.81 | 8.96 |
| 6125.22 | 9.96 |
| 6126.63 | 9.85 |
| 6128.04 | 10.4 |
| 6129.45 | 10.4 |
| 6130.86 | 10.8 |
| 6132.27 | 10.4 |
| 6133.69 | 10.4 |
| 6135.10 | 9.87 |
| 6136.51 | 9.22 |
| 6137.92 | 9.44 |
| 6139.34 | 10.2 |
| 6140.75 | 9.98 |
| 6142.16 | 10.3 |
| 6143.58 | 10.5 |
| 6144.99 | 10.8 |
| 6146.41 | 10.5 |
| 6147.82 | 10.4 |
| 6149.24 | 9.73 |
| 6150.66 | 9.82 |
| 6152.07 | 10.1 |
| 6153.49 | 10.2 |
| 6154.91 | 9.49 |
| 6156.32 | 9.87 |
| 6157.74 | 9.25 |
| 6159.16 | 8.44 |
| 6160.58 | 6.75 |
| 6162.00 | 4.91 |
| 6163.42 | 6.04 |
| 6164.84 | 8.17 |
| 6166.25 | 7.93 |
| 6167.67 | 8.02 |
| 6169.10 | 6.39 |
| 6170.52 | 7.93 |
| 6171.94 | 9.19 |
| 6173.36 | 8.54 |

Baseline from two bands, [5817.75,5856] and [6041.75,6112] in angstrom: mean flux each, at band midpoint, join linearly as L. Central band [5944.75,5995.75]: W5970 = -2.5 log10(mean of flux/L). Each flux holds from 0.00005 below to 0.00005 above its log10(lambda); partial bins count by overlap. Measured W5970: 0.08 mag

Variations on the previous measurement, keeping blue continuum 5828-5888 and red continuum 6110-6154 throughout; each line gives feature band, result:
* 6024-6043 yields -0.04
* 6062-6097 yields -0.04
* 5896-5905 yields 0.44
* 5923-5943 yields 0.03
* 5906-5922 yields 0.09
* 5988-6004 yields -0.02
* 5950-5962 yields 0.03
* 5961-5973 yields 0.02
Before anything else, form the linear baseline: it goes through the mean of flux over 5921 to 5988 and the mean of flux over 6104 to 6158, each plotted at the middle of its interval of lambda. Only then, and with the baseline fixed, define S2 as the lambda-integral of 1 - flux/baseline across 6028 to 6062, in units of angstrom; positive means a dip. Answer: -2.11 angstrom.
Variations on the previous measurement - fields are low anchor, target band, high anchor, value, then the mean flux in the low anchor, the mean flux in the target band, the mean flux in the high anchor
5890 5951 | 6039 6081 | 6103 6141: -4.35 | 7.53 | 9.96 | 9.69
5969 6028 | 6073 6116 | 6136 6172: -3.99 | 9.16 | 9.89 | 8.98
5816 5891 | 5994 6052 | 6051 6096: 0.43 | 8.34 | 9.53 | 9.97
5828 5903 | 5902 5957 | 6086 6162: -1.66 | 7.61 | 8.37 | 9.67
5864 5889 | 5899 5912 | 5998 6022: 0.73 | 7.37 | 7.35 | 9.23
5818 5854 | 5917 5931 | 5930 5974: 0.95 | 9.26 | 8.27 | 8.75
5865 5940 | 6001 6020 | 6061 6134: -1.24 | 7.21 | 9.2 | 9.79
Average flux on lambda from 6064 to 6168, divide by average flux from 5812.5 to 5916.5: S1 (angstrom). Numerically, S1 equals 1.22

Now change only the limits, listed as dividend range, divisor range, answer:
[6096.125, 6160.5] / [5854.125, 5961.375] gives 1.27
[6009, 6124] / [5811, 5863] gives 1.07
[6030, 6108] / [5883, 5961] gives 1.33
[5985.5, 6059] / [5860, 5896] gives 1.41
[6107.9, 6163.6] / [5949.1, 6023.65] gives 1.06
